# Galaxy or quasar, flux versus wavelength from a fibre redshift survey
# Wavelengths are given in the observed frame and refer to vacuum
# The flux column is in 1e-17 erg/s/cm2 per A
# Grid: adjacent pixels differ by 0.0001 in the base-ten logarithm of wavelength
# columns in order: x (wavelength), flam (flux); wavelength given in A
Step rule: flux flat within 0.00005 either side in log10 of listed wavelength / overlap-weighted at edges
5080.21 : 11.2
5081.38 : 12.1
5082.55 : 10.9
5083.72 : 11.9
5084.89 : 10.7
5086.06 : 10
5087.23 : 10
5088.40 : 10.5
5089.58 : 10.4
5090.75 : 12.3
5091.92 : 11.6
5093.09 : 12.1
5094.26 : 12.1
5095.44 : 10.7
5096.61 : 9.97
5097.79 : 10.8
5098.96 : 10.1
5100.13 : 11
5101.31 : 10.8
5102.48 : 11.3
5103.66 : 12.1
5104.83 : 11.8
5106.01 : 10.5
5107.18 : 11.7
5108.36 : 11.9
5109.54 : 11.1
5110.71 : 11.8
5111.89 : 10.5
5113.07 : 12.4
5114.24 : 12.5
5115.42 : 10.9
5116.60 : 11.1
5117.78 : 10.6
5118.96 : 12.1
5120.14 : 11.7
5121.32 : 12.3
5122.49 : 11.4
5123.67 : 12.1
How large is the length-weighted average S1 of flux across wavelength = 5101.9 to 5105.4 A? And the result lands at 11.7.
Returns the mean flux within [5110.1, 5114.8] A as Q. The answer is 11.8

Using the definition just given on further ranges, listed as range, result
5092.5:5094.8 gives 12.1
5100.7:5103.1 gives 11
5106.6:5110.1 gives 11.5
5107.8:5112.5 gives 11.3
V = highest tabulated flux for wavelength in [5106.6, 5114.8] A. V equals 12.5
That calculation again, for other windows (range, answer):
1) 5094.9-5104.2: 12.1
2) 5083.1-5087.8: 11.9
